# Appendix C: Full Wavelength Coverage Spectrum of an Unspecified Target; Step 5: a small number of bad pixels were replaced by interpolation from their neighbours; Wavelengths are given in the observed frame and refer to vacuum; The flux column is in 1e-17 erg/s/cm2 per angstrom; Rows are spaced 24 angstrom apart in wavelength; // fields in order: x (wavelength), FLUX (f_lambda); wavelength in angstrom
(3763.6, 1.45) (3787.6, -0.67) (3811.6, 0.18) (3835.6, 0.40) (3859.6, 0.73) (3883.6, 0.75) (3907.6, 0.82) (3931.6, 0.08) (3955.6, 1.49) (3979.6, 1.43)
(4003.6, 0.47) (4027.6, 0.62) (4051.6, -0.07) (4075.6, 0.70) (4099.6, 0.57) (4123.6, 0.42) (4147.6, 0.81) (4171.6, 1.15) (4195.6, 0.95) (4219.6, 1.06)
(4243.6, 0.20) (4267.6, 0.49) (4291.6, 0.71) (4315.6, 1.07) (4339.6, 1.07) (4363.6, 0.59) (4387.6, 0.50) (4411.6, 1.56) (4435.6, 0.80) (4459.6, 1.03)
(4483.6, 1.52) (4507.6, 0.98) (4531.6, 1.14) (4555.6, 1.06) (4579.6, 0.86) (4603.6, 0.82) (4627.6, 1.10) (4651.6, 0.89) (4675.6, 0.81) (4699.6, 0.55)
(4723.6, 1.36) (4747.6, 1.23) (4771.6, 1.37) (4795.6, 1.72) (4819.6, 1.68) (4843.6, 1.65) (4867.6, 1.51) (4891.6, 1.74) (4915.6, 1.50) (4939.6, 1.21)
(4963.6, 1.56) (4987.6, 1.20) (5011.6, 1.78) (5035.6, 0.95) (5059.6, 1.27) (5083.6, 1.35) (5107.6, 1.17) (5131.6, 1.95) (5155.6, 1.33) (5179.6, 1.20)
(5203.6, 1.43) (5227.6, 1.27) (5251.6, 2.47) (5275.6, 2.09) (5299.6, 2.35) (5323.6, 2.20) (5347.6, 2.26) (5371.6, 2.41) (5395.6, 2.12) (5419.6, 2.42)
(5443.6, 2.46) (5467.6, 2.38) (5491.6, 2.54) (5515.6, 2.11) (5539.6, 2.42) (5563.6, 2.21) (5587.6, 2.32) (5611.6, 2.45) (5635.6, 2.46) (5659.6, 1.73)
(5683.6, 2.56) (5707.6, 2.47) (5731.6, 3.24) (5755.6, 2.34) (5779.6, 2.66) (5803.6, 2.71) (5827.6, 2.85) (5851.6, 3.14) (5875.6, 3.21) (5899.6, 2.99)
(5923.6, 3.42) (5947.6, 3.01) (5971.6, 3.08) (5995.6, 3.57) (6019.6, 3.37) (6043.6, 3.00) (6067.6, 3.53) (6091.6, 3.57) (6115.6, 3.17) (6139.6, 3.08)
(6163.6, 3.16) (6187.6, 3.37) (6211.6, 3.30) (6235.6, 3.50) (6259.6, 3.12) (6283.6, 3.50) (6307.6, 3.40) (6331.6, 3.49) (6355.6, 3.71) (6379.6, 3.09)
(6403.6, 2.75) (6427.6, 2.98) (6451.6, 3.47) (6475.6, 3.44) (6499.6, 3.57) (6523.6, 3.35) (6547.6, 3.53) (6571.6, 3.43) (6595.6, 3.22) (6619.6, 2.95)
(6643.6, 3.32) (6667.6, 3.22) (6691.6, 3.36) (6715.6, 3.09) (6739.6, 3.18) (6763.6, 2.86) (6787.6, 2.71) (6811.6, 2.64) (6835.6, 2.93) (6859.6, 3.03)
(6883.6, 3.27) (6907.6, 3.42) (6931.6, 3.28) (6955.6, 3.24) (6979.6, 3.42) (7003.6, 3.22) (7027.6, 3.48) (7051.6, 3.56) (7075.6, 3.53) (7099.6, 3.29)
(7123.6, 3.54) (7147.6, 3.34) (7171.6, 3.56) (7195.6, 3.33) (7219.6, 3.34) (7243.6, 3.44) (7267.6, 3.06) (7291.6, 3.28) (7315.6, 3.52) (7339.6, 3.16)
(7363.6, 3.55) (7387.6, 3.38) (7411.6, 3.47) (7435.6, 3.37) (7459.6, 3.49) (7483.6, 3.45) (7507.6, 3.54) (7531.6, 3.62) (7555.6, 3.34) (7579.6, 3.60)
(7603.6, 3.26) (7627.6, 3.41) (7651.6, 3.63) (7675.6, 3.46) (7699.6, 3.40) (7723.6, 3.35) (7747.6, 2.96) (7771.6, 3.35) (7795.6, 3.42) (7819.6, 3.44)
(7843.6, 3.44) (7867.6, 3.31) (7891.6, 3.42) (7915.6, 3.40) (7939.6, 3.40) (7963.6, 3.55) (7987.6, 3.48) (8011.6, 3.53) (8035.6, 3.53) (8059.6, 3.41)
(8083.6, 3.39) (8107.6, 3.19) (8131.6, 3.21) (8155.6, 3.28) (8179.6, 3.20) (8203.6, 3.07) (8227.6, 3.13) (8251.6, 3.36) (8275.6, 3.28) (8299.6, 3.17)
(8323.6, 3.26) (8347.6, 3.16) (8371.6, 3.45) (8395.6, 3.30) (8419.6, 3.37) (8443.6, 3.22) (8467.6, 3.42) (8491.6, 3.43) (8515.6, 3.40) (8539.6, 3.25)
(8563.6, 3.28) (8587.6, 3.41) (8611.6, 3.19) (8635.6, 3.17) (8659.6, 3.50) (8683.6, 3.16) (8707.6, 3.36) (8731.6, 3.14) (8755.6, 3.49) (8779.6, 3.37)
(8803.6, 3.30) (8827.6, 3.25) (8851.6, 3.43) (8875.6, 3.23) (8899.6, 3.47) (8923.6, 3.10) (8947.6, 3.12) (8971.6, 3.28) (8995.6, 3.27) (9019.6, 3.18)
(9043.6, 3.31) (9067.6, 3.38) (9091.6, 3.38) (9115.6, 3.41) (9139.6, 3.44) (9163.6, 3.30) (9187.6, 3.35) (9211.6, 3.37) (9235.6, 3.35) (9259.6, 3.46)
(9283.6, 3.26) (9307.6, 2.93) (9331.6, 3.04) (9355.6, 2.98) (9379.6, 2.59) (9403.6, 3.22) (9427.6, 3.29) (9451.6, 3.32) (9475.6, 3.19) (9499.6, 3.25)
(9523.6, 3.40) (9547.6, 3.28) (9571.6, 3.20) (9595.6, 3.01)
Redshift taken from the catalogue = 0.31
